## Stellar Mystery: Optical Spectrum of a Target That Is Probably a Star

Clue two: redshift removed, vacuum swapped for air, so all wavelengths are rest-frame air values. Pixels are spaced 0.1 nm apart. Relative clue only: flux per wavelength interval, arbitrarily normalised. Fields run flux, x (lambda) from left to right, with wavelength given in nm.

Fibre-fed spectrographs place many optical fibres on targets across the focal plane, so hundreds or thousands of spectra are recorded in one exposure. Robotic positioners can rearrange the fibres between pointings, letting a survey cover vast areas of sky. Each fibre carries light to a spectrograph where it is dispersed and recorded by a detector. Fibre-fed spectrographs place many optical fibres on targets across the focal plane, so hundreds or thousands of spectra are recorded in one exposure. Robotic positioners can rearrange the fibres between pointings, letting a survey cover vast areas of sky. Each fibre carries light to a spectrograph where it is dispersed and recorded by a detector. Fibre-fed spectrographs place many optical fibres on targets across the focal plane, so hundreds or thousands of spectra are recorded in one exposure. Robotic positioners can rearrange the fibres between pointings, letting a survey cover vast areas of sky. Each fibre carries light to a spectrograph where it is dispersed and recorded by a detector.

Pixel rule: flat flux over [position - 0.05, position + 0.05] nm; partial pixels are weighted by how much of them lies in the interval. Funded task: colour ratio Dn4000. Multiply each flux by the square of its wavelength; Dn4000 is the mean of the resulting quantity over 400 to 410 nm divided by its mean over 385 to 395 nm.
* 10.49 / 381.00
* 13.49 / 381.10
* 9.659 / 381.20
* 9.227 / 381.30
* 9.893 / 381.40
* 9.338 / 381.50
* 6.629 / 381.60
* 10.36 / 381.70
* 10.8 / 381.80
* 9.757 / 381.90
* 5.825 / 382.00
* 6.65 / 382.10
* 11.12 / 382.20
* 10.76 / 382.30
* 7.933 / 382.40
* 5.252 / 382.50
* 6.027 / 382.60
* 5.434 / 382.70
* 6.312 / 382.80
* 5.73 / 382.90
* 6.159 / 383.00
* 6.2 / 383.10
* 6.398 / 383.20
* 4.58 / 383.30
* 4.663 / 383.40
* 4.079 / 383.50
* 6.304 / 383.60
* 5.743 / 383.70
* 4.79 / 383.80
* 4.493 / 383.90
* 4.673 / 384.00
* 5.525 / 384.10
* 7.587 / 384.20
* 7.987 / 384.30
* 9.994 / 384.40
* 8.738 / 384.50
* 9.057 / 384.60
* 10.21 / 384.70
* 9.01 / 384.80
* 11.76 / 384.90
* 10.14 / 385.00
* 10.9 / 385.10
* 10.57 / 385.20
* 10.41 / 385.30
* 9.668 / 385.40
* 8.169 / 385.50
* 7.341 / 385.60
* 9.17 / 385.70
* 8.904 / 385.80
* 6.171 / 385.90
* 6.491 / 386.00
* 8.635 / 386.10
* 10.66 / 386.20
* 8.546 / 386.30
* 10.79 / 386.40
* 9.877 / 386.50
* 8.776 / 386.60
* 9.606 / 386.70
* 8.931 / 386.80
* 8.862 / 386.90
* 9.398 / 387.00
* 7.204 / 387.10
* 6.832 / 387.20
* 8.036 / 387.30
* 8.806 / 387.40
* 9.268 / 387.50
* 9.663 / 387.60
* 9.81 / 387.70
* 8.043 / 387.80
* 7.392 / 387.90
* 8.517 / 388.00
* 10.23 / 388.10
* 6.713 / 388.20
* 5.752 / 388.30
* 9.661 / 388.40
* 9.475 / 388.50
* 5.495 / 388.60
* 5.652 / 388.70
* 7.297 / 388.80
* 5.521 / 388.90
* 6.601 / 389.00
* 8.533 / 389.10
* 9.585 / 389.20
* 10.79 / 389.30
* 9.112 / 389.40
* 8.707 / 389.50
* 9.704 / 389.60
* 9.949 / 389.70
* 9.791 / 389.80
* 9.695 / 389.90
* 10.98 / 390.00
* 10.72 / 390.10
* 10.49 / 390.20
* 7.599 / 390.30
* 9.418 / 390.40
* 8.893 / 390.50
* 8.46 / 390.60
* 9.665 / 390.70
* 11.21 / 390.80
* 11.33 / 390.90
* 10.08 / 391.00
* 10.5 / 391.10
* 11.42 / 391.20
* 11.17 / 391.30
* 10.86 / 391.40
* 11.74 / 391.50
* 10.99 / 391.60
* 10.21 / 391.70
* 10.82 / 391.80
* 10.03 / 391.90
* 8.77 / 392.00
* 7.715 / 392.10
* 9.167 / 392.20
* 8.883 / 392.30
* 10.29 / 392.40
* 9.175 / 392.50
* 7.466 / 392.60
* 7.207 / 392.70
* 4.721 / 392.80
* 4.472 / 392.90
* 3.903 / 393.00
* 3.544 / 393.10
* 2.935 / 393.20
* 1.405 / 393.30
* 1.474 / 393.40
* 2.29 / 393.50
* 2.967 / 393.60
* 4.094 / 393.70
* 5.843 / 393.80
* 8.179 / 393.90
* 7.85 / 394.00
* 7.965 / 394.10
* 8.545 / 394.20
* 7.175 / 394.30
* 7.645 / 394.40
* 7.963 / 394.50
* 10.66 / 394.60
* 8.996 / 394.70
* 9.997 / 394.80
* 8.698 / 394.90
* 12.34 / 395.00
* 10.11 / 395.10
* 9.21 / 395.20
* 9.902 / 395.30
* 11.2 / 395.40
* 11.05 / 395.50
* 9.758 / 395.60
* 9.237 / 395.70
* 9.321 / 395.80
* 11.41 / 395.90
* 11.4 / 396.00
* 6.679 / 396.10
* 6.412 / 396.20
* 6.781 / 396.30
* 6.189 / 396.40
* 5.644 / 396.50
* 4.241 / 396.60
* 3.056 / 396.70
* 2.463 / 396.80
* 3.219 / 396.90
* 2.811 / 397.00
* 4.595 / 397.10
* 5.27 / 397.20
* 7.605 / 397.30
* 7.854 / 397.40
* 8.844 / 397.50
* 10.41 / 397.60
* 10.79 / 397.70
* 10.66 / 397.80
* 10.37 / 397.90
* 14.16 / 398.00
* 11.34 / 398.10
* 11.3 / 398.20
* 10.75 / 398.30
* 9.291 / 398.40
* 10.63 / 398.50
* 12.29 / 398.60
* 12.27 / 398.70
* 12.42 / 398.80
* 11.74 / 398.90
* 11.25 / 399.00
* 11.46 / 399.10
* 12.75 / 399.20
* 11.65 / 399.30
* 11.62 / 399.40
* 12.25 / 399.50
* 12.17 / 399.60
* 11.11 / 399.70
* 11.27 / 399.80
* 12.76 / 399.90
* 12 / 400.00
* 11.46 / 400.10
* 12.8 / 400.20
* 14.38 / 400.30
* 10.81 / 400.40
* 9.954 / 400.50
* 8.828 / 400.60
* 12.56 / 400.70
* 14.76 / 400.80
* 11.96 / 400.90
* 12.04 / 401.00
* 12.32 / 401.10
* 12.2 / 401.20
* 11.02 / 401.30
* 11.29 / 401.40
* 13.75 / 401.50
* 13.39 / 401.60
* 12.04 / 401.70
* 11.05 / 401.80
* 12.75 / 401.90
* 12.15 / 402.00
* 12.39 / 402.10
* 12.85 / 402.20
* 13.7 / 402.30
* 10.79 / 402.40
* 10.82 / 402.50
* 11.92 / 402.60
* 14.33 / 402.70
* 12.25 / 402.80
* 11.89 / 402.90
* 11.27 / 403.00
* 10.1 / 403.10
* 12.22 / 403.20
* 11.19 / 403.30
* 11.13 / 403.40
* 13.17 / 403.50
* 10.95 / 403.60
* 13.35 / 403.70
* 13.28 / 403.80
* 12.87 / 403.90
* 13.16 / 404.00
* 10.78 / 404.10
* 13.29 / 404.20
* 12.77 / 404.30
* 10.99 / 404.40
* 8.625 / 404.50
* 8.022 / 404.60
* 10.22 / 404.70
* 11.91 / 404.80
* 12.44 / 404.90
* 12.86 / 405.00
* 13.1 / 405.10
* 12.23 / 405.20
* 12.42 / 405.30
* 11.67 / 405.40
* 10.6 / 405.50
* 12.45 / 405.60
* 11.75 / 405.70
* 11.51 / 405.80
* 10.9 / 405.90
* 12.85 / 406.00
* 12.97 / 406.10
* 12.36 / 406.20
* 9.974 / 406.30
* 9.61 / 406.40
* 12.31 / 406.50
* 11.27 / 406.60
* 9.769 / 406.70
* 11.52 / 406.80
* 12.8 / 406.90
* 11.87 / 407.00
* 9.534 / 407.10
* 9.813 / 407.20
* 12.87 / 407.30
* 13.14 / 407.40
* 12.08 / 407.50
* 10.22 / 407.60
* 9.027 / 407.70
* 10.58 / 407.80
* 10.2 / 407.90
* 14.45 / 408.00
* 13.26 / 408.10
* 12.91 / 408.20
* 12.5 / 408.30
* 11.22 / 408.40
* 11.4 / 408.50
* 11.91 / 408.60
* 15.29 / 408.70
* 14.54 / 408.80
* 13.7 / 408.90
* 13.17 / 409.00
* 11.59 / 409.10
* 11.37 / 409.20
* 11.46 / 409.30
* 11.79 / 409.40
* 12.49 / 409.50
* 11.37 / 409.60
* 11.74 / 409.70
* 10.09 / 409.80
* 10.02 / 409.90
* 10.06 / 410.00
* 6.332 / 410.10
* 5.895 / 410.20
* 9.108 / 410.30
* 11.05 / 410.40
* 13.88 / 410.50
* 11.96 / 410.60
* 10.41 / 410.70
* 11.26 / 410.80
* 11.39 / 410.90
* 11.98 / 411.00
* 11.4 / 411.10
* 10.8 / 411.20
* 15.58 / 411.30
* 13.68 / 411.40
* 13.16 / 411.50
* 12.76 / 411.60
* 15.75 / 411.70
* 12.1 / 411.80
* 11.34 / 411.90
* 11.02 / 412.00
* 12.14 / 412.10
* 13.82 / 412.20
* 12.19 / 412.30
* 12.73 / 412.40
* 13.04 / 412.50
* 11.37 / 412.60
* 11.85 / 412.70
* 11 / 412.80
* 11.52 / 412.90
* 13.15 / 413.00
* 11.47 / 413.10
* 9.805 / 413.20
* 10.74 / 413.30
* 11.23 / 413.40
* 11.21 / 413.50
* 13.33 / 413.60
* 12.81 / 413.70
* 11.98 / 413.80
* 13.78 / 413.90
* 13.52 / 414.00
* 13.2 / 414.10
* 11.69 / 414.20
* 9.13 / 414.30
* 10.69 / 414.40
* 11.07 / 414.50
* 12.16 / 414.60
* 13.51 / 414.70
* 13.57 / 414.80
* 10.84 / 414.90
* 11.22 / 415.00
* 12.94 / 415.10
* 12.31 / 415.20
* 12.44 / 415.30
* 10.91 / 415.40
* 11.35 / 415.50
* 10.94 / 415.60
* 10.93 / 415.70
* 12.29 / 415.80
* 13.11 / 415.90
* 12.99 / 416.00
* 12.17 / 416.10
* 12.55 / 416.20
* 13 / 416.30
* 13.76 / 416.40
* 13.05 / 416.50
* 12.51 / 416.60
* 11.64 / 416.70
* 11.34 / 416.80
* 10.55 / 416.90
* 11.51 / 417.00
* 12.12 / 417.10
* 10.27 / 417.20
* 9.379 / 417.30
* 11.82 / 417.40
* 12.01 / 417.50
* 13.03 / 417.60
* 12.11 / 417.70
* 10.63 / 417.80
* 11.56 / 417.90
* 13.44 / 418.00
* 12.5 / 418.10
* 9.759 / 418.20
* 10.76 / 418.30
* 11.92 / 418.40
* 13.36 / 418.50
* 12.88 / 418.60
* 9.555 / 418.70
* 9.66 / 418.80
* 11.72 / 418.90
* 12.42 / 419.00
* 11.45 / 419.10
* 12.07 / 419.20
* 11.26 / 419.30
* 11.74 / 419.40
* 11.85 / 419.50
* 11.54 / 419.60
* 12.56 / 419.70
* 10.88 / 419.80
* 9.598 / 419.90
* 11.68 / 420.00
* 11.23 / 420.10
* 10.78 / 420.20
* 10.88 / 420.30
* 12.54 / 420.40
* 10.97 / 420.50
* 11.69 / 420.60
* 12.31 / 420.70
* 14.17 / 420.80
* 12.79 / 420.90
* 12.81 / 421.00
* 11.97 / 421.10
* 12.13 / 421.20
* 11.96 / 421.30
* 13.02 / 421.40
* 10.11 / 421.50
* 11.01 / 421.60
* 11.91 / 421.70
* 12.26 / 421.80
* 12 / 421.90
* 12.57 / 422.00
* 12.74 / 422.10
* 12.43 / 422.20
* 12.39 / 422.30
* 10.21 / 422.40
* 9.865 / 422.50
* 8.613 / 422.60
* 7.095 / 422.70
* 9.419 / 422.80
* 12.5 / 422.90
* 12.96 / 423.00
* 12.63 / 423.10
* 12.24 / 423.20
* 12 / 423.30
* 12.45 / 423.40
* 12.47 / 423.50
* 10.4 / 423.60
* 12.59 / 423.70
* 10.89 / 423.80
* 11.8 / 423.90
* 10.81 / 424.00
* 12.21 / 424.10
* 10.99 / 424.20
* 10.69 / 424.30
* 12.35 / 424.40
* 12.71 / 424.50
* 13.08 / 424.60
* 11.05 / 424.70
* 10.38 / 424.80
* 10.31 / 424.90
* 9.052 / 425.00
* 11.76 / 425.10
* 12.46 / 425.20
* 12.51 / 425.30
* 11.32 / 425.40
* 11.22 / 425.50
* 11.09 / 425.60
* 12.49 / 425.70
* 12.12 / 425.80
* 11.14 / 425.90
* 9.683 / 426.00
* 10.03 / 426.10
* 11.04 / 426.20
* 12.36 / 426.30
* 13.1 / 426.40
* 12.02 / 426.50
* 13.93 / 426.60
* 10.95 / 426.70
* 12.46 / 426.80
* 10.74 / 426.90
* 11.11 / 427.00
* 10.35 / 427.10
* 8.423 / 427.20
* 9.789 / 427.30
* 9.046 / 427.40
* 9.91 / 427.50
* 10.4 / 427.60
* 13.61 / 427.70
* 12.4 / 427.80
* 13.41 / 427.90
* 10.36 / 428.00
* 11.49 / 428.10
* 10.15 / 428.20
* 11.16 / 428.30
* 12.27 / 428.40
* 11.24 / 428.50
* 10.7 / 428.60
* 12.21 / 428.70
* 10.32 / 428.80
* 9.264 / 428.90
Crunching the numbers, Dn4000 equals 1.52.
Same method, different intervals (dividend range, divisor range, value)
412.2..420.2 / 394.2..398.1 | 1.57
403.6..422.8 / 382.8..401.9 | 1.46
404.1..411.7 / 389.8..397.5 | 1.57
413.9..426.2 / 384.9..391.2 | 1.52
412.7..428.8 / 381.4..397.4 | 1.69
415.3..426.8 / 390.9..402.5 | 1.39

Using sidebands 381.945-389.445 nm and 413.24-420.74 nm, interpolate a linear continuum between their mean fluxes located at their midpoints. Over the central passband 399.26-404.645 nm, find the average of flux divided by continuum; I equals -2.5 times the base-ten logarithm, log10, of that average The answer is -0.20 mag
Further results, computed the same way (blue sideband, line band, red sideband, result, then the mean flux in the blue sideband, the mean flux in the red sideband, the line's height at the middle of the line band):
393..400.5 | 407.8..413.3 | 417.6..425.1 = -0.15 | 8.8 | 11.6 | 10.4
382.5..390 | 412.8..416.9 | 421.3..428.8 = -0.15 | 8.05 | 11.4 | 10.5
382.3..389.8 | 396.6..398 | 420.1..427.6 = 0.29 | 7.99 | 11.5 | 9.02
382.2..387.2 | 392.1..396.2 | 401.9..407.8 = 0.26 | 7.87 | 11.7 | 9.66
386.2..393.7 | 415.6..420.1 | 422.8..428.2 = -0.09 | 8.36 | 11.5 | 10.8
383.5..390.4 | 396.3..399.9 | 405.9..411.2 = 0.08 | 8.5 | 11.4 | 10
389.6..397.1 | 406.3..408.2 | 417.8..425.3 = -0.16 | 8.07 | 11.6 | 9.8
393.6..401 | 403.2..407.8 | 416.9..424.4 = -0.14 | 9.51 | 11.6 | 10.2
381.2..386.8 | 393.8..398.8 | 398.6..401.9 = 0.26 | 8.02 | 12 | 11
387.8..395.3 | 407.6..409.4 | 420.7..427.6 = -0.22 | 8.29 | 11.5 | 9.93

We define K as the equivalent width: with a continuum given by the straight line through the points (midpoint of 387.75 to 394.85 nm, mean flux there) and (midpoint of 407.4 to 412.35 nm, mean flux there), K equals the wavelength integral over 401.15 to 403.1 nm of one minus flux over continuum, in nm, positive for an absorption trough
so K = -0.35 nm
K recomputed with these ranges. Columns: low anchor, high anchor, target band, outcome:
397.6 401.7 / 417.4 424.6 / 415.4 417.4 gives -0.028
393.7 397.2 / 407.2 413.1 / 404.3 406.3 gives -0.203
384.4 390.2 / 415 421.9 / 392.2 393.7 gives 0.675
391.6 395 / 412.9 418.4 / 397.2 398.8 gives -0.455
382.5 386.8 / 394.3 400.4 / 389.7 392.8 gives -0.366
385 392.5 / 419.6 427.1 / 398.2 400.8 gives -0.469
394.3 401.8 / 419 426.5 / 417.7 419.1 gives -0.033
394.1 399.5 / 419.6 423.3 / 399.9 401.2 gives -0.344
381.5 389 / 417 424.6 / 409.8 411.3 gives 0.000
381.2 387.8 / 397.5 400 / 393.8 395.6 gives 0.232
